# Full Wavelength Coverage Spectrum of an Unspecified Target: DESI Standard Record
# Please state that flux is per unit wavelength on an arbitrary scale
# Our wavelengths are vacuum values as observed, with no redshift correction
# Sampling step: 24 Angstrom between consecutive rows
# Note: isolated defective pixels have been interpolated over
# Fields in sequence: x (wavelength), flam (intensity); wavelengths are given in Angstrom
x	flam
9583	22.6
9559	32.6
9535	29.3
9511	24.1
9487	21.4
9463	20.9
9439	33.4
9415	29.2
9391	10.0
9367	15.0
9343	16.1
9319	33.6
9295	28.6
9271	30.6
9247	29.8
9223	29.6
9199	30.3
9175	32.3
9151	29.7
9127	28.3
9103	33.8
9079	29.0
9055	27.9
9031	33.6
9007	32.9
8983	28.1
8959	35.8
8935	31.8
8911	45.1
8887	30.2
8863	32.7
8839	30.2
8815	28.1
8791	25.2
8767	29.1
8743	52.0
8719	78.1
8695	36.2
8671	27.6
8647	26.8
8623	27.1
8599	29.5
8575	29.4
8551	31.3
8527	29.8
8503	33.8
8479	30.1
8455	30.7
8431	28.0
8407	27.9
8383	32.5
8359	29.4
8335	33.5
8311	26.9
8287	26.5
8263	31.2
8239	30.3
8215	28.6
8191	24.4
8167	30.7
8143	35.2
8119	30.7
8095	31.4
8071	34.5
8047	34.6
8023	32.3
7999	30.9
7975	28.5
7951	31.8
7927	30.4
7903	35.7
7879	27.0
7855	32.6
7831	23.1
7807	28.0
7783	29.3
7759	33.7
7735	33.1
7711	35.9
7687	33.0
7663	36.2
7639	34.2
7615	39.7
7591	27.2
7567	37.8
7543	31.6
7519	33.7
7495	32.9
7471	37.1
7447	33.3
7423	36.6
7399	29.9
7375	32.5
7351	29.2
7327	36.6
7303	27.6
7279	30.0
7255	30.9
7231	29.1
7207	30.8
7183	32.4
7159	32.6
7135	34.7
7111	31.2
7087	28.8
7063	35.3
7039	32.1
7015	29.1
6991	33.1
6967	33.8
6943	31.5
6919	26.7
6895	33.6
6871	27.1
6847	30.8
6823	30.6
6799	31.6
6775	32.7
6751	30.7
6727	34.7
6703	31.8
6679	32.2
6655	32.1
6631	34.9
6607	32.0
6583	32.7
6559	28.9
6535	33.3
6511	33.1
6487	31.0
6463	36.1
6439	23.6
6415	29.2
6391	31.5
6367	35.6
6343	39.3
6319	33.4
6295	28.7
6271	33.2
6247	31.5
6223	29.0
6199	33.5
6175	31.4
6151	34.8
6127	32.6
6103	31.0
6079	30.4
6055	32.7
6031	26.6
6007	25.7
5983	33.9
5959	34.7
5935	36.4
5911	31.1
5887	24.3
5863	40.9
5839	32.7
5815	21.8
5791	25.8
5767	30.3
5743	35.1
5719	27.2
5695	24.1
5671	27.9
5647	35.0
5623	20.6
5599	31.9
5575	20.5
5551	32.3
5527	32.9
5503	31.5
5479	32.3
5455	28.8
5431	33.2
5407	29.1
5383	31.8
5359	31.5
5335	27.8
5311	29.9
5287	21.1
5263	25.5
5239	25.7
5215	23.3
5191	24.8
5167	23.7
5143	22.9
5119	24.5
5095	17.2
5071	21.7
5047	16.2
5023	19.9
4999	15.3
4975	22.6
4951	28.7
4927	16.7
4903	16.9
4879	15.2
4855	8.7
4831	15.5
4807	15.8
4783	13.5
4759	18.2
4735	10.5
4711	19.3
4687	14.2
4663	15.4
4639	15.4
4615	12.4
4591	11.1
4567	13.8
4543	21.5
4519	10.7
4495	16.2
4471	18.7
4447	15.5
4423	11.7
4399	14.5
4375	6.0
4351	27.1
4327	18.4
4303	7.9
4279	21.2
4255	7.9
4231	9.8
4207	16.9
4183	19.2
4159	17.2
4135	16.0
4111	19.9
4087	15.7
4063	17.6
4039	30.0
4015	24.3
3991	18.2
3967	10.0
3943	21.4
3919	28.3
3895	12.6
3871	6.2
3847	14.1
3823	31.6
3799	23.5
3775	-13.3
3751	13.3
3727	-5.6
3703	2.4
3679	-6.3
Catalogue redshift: 0.33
